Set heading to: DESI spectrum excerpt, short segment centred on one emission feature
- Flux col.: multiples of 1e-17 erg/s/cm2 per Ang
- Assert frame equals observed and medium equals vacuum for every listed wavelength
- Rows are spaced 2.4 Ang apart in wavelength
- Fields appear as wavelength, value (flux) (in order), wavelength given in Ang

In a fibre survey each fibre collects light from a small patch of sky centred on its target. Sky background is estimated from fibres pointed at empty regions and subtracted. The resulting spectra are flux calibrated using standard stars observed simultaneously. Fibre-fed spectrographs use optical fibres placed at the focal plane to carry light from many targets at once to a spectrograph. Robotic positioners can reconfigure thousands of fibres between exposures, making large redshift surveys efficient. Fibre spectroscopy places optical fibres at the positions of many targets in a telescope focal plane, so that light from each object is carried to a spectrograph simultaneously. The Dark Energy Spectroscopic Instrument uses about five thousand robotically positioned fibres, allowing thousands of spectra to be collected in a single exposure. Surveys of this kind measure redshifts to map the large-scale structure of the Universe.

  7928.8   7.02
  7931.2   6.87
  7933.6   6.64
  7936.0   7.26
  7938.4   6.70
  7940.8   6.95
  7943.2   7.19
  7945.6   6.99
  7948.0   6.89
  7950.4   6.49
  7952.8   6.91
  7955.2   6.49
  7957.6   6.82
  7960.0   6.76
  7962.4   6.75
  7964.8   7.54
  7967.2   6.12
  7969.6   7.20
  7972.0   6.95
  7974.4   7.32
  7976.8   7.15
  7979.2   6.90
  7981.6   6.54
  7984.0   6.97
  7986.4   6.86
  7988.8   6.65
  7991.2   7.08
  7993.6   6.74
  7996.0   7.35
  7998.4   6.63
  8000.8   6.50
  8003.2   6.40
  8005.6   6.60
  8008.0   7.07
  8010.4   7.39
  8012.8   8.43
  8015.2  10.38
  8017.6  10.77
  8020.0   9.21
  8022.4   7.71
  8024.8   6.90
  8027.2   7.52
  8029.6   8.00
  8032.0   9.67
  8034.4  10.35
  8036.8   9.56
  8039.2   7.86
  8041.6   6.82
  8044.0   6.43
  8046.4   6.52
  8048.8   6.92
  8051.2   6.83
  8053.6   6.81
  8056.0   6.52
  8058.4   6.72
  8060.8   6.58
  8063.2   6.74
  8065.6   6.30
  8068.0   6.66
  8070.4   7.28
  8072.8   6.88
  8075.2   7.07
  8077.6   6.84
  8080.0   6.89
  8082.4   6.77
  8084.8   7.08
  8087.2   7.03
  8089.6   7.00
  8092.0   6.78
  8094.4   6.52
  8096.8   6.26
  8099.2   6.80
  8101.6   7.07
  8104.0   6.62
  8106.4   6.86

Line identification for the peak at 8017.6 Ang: [S II]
